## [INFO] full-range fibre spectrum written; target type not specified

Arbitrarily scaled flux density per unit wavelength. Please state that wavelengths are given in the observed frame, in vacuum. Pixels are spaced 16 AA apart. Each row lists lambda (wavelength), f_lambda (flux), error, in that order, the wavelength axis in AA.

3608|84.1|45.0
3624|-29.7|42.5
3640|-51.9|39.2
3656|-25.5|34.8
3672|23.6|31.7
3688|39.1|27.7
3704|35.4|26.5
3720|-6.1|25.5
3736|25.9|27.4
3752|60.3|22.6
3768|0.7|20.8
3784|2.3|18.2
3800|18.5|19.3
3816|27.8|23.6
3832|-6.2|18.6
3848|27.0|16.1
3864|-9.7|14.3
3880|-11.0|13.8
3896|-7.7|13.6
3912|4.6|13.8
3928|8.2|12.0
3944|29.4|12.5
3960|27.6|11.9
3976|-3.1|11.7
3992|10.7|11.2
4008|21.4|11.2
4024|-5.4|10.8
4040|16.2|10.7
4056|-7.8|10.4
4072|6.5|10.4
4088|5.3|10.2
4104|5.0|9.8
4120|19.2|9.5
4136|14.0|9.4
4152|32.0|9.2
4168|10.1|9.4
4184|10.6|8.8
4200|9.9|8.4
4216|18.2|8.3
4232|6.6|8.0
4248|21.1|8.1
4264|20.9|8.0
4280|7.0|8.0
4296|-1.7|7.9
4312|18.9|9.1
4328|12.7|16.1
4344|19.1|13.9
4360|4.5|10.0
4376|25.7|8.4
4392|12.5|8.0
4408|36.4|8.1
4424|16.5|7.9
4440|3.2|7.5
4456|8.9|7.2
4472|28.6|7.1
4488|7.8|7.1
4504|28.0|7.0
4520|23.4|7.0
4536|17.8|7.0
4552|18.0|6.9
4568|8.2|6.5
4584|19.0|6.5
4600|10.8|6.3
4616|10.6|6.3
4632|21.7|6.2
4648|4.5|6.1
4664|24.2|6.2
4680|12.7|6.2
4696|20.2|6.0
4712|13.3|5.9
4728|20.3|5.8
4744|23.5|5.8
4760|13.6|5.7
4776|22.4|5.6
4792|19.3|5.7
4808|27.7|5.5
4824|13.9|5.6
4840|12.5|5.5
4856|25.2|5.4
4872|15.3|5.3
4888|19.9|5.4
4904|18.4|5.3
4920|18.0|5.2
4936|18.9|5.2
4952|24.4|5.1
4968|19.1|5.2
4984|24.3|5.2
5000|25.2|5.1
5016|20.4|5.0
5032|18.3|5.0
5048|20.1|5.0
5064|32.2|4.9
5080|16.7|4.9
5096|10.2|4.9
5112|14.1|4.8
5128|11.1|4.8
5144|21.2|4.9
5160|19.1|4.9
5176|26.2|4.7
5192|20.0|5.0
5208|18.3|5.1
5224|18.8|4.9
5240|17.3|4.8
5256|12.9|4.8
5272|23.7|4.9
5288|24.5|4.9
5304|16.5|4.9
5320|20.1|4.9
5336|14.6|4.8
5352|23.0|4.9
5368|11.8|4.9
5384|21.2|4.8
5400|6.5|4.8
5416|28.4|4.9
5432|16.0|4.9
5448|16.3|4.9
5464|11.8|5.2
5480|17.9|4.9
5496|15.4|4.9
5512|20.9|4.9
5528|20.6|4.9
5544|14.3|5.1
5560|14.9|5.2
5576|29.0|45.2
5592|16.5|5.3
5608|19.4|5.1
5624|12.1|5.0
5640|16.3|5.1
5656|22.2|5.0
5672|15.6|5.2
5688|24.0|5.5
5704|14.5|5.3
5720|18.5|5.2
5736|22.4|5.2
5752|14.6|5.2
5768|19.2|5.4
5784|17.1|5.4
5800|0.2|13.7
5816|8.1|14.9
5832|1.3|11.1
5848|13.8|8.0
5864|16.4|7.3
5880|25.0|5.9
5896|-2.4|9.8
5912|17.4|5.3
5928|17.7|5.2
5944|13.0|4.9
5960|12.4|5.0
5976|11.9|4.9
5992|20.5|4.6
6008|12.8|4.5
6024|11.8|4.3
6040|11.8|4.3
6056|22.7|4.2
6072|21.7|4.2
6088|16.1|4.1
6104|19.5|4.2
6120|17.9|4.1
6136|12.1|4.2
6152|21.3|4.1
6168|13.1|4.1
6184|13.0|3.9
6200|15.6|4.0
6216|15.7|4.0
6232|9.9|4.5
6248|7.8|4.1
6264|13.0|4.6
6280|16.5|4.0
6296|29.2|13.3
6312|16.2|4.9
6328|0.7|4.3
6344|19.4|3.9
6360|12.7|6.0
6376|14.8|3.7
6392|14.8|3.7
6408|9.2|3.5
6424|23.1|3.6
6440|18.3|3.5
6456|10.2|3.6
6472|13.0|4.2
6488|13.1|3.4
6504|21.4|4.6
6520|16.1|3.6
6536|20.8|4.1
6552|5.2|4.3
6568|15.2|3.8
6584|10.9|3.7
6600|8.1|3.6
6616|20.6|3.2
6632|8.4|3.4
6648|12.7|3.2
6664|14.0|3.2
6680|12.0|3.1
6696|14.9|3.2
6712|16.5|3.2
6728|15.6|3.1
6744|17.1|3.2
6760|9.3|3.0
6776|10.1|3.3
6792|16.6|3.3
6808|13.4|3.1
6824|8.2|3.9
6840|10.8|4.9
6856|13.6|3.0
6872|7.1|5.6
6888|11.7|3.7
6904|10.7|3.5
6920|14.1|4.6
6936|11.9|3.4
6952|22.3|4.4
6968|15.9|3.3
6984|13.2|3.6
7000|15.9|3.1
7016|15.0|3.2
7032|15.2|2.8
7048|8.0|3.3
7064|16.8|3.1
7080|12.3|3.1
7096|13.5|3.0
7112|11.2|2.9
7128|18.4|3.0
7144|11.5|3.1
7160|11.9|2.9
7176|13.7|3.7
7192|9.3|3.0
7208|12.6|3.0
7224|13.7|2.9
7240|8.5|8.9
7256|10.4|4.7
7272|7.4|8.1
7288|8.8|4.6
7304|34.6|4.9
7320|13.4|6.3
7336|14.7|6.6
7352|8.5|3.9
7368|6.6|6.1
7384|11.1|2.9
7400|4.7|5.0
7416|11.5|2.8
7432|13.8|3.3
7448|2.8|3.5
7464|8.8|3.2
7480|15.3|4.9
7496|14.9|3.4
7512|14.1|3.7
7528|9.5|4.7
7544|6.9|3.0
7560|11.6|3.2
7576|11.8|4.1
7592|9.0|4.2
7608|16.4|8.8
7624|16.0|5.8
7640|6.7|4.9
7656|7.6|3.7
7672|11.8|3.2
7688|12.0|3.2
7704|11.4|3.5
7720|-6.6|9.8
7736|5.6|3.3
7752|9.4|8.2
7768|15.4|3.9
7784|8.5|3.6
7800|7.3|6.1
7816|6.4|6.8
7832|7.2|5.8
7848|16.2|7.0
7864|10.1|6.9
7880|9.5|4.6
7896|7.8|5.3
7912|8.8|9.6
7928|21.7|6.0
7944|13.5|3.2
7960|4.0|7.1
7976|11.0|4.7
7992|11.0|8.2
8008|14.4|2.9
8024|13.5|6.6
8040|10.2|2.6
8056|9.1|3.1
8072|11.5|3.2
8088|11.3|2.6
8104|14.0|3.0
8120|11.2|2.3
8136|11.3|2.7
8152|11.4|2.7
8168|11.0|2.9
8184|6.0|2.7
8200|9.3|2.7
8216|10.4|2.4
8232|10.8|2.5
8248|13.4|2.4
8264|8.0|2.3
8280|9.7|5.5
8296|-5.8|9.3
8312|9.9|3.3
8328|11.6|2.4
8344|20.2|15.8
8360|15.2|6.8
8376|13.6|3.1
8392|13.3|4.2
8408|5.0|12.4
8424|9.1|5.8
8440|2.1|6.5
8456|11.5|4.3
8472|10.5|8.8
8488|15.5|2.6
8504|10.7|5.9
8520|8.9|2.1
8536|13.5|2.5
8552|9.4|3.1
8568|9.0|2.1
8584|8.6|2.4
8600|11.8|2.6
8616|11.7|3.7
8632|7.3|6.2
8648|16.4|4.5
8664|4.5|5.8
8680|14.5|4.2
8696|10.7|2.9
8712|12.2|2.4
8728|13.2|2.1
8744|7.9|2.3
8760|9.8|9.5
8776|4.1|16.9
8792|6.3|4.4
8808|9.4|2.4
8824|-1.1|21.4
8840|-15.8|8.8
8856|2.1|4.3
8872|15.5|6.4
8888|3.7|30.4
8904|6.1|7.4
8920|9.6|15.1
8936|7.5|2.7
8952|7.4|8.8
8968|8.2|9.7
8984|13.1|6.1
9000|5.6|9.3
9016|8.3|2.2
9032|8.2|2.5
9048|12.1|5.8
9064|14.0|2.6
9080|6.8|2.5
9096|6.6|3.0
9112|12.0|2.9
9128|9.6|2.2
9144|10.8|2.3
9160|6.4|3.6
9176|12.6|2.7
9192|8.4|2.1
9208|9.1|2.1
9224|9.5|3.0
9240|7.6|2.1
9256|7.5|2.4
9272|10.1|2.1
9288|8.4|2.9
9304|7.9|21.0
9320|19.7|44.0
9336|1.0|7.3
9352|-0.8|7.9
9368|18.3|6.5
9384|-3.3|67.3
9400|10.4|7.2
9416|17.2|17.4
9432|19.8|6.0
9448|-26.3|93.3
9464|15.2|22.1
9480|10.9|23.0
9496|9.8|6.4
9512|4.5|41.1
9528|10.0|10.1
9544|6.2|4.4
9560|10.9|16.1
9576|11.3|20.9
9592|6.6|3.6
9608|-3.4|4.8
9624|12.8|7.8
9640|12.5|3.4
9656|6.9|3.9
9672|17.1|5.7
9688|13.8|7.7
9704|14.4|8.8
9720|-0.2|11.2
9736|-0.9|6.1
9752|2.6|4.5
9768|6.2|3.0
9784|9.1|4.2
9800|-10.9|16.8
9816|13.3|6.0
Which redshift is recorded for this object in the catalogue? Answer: 0.11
